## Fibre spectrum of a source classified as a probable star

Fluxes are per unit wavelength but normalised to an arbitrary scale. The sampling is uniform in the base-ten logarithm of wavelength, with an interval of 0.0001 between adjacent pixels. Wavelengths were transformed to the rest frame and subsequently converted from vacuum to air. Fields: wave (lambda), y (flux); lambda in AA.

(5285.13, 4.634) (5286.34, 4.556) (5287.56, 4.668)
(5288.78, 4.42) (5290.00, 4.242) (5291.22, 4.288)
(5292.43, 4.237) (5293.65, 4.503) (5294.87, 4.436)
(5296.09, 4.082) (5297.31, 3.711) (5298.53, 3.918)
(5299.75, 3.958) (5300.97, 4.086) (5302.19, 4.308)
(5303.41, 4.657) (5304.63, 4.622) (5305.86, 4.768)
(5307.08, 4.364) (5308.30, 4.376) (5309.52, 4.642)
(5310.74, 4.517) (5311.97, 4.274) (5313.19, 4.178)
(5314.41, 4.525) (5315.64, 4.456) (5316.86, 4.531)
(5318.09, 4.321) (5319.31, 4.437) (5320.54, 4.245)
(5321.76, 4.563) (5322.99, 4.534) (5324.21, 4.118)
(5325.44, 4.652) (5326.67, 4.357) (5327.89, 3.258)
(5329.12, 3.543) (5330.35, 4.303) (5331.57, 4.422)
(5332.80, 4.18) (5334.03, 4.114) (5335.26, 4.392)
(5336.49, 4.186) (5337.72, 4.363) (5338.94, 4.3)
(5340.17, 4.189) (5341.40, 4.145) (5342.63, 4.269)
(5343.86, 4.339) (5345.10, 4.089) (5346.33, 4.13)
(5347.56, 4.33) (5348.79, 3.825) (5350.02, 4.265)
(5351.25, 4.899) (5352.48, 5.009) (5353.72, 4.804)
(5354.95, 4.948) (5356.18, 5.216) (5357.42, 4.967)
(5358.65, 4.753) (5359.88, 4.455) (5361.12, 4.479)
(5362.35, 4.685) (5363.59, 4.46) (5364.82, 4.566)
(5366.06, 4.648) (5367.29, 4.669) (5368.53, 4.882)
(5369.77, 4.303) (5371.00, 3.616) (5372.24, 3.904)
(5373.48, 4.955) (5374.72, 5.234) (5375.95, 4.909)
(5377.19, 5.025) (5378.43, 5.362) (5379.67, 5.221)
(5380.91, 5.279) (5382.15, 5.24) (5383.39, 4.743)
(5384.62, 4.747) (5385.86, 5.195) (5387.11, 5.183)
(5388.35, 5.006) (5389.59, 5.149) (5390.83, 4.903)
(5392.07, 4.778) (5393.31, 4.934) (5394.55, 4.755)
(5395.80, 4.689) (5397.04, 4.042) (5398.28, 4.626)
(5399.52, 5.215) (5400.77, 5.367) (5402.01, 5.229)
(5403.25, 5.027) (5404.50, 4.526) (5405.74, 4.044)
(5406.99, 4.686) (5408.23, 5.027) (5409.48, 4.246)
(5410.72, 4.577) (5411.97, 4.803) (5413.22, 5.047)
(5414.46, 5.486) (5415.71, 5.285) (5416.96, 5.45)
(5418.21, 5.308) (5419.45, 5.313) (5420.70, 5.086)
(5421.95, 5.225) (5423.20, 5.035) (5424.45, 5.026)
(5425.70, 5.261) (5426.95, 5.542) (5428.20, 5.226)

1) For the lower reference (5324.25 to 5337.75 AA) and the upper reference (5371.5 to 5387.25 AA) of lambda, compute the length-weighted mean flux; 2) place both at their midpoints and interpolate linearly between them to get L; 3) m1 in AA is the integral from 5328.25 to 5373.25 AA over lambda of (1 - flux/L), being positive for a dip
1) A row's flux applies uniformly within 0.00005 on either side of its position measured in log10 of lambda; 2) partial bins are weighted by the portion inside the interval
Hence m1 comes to 0.79 AA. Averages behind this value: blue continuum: 4.15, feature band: 4.4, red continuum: 4.98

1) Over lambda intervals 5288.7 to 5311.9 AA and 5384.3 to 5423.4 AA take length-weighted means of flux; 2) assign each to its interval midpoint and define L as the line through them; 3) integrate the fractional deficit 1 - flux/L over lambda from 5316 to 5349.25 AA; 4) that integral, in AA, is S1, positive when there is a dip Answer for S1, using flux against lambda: 2.1 AA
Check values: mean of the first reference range 4.32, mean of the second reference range 4.94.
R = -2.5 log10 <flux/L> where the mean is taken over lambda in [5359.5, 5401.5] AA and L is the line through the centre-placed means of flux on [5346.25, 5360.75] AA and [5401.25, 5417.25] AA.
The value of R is -0.010 mag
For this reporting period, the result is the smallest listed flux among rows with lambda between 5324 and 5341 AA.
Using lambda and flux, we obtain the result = 3.258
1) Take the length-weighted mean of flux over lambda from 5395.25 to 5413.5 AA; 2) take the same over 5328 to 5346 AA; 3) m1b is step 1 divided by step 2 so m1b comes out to 1.14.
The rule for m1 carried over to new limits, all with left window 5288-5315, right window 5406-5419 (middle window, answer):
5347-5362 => -0.1 AA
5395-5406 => 0.3 AA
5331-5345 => 0.9 AA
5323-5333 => 0.8 AA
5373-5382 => -0.7 AA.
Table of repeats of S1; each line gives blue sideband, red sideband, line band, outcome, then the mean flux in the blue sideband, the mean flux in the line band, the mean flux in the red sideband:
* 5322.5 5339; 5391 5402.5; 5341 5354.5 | -0.1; 4.19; 4.38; 4.85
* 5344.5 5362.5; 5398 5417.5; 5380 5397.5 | -0.4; 4.59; 4.92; 4.92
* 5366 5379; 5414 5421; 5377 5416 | 0.8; 4.68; 4.92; 5.33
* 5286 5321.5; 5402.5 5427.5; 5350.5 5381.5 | -0.3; 4.36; 4.77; 5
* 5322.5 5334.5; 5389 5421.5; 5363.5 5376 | 0.0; 4.15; 4.55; 4.91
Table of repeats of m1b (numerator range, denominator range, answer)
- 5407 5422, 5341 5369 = 1.11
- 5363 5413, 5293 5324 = 1.10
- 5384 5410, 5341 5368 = 1.06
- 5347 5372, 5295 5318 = 1.06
